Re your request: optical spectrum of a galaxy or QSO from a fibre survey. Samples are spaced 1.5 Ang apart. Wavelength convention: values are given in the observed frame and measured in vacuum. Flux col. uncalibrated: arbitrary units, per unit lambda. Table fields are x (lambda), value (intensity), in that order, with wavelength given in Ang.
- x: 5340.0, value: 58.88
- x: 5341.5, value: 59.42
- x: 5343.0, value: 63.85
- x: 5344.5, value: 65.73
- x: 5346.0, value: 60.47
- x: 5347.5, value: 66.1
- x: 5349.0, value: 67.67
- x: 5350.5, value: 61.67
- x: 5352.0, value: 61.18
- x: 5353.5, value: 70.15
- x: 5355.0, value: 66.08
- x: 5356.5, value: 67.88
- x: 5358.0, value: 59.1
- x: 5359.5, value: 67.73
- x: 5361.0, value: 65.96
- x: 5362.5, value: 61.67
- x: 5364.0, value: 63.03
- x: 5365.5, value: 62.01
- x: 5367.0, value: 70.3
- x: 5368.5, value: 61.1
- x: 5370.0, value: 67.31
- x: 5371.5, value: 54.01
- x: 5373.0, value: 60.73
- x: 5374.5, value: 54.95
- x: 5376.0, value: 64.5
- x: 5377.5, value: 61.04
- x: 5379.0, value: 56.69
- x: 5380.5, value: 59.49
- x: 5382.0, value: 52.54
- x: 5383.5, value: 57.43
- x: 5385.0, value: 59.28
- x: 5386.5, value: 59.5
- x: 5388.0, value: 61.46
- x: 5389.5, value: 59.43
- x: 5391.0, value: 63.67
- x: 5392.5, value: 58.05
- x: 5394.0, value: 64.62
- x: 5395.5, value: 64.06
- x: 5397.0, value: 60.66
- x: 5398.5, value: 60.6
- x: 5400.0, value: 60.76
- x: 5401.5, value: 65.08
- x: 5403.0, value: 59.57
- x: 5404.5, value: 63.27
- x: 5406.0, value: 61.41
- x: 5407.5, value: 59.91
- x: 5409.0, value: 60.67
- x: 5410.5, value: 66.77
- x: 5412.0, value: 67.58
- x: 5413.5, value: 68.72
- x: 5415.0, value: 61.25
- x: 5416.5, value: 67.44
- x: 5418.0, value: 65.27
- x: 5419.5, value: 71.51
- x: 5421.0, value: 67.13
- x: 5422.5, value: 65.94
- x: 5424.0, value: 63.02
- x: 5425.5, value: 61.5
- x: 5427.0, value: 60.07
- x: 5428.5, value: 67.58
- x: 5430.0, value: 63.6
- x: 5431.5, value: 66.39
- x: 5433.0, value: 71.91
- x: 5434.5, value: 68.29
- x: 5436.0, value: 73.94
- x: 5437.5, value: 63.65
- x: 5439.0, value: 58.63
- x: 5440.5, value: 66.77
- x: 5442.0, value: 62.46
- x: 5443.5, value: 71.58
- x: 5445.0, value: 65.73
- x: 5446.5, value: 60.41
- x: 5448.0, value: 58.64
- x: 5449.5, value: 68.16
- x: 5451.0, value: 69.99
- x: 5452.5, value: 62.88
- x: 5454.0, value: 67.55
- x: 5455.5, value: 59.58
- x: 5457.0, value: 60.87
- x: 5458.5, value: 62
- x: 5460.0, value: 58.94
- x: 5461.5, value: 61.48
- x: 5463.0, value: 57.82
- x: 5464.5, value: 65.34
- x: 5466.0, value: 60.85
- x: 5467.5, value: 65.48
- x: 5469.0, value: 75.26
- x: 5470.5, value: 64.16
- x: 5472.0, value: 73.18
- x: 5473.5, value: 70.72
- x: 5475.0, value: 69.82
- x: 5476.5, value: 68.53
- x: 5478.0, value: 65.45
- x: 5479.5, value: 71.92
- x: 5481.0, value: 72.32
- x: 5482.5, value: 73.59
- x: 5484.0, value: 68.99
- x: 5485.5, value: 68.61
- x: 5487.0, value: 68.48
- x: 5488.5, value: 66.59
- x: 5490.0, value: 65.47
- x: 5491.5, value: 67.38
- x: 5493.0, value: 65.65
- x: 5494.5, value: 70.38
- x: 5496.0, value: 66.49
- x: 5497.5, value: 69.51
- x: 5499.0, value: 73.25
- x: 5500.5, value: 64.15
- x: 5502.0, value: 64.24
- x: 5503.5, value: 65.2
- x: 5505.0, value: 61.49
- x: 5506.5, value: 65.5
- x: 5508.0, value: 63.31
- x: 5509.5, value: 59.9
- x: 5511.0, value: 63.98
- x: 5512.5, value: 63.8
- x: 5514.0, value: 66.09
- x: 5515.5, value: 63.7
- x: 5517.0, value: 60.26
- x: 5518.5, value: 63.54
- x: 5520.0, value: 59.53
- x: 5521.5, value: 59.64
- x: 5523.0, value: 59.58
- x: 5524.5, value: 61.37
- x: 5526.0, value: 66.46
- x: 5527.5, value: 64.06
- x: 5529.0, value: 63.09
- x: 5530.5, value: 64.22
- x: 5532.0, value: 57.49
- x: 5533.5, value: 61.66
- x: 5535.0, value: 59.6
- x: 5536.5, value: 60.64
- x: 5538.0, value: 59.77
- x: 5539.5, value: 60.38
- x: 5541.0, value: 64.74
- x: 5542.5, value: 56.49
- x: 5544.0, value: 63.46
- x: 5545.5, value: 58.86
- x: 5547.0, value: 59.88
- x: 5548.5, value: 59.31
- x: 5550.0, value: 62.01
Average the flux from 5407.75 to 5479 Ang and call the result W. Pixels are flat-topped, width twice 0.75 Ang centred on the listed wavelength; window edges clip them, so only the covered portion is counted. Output 65.4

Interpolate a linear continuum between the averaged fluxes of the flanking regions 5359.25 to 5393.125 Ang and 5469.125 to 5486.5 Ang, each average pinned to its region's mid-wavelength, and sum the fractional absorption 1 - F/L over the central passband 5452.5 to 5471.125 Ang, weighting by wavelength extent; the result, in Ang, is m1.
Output 1.4 Ang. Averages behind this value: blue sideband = 60.9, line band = 63.3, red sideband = 69.9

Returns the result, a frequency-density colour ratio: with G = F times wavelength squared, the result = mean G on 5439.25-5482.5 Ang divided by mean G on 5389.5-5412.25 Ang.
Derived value 1.1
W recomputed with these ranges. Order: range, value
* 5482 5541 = 64.2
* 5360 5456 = 63.3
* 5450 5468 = 62.8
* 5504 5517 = 63.3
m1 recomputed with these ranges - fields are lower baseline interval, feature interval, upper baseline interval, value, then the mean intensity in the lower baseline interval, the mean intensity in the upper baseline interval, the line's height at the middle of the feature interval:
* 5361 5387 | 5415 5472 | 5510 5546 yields -3.6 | 60.5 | 61.8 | 61.1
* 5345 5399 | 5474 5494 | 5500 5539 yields -2.1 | 62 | 62.4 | 62.3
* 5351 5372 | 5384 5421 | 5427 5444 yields 1.4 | 64.2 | 66.4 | 65.4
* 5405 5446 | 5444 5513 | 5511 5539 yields -2.6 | 65.5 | 62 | 63.6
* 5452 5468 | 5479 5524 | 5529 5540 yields -3.2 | 62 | 60.7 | 61.3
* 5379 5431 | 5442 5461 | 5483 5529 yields 0.0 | 62.5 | 64.9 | 63.6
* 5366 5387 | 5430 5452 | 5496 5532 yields -1.6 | 59.9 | 63.7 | 61.7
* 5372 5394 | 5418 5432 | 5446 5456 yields -0.7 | 59.3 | 64.1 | 62.3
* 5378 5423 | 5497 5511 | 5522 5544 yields -0.8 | 62.3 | 61.4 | 61.6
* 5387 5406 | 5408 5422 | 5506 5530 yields -1.0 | 61.7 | 62.7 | 61.9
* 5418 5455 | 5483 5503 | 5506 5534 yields -1.3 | 65.7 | 62.5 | 63.5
